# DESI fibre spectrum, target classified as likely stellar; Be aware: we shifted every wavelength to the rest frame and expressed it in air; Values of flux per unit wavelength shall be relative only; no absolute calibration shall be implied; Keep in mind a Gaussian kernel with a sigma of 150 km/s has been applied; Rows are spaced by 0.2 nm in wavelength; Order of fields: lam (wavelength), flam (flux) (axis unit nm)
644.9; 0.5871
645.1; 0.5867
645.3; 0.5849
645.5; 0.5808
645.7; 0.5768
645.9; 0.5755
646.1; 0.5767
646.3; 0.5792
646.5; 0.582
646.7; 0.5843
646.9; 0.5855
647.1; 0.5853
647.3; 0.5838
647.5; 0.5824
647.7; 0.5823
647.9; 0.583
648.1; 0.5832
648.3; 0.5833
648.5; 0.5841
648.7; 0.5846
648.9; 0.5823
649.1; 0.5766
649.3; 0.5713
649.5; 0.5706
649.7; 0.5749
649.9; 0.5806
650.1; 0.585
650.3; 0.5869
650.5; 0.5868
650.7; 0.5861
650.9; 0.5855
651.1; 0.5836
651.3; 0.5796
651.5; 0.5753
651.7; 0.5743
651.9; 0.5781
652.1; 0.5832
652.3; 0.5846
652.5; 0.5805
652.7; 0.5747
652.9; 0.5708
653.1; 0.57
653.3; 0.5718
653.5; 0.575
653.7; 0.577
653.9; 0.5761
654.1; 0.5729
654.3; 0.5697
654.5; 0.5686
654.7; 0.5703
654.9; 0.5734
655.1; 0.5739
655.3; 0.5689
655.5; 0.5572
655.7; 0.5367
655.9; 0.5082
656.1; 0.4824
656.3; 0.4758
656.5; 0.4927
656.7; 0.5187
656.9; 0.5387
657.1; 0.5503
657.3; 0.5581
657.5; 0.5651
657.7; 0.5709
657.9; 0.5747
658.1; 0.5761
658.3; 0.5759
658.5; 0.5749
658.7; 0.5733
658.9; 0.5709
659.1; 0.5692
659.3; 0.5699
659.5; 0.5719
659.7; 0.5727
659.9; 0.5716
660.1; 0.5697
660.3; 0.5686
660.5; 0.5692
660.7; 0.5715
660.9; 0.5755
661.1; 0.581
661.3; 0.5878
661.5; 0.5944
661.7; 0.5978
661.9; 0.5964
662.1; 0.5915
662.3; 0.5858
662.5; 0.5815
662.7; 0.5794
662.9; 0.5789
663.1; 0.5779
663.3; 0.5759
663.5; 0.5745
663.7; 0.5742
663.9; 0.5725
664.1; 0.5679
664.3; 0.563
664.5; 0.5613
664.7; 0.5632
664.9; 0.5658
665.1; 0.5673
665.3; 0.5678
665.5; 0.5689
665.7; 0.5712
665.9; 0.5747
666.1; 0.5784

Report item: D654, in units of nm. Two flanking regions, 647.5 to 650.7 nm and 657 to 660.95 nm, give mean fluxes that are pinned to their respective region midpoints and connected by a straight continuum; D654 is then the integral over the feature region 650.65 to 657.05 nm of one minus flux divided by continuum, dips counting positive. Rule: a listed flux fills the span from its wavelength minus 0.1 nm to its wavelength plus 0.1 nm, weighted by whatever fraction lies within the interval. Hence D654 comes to 0.175 nm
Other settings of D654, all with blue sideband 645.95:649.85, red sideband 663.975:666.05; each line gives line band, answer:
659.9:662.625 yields -0.06 nm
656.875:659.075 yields 0.02 nm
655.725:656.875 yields 0.15 nm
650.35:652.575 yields -0.01 nm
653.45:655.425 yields 0.01 nm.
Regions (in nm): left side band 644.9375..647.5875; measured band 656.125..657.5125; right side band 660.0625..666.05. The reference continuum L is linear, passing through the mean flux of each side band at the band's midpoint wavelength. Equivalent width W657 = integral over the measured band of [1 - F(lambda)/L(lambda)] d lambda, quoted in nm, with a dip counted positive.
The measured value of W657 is 0.131 nm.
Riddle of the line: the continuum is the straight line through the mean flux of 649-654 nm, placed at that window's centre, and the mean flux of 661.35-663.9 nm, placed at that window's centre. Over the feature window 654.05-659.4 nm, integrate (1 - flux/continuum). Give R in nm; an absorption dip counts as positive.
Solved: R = 0.26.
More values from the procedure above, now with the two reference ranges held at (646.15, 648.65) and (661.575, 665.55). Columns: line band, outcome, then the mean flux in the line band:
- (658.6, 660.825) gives 0.03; 0.571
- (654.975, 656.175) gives 0.08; 0.54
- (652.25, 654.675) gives 0.03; 0.574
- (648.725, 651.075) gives 0.00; 0.581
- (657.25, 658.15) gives 0.01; 0.569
